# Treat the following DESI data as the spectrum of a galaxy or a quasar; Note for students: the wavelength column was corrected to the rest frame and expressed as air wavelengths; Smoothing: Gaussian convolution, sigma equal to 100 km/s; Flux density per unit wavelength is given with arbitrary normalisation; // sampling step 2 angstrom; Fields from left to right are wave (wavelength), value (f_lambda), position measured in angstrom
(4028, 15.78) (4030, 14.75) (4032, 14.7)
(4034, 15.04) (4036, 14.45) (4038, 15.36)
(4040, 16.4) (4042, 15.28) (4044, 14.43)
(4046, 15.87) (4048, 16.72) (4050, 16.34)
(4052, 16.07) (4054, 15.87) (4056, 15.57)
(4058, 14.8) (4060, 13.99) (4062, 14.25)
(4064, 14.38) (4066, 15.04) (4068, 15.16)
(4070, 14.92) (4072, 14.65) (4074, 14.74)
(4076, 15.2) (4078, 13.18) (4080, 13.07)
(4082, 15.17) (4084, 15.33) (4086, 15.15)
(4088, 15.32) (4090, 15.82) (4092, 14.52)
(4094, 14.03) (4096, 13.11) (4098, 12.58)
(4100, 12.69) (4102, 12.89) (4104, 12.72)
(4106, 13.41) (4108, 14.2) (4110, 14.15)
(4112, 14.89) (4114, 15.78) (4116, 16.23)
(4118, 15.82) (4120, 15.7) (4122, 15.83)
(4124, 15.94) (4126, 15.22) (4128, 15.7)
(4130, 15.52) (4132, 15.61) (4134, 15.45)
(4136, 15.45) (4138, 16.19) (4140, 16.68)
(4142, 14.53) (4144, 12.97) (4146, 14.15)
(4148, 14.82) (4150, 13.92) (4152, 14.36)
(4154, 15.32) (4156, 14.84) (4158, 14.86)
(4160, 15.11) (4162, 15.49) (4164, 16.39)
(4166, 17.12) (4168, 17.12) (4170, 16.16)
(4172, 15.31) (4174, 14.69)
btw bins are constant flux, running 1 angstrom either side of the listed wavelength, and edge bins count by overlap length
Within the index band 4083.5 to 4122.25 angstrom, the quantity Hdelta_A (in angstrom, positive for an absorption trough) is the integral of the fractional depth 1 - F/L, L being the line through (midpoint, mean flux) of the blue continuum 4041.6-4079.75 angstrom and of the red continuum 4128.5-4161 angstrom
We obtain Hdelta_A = 1.4 angstrom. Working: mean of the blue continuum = 15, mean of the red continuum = 15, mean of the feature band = 14.5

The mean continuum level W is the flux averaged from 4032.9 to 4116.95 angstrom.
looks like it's 14.7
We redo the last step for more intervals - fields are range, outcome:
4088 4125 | 14.5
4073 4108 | 14.1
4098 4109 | 13.1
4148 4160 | 14.7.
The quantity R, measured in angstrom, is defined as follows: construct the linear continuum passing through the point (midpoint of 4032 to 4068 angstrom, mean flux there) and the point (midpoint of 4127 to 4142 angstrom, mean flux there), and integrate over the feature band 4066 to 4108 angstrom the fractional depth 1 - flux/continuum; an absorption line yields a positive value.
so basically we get 3.4 angstrom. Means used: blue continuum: 15.3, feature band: 14.2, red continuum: 15.7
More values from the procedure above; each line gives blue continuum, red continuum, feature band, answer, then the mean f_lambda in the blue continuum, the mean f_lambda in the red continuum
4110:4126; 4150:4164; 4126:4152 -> 0.4 angstrom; 15.6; 15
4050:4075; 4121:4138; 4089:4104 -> 1.7 angstrom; 15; 15.6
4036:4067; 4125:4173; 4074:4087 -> 0.7 angstrom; 15.3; 15.3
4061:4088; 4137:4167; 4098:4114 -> 1.3 angstrom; 14.7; 15.1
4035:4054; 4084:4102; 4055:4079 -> 0.5 angstrom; 15.7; 14.1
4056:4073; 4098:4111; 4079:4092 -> -0.9 angstrom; 14.7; 13.3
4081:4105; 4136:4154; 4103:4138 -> -1.7 angstrom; 14.1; 14.8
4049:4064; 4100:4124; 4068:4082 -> 0.6 angstrom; 15.2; 14.7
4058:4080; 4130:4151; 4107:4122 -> -0.5 angstrom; 14.5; 15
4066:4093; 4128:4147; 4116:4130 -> -0.6 angstrom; 14.8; 15.2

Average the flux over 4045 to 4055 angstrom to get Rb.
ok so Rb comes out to 16.2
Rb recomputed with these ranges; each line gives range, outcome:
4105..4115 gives 14.5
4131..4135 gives 15.5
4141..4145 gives 13.8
